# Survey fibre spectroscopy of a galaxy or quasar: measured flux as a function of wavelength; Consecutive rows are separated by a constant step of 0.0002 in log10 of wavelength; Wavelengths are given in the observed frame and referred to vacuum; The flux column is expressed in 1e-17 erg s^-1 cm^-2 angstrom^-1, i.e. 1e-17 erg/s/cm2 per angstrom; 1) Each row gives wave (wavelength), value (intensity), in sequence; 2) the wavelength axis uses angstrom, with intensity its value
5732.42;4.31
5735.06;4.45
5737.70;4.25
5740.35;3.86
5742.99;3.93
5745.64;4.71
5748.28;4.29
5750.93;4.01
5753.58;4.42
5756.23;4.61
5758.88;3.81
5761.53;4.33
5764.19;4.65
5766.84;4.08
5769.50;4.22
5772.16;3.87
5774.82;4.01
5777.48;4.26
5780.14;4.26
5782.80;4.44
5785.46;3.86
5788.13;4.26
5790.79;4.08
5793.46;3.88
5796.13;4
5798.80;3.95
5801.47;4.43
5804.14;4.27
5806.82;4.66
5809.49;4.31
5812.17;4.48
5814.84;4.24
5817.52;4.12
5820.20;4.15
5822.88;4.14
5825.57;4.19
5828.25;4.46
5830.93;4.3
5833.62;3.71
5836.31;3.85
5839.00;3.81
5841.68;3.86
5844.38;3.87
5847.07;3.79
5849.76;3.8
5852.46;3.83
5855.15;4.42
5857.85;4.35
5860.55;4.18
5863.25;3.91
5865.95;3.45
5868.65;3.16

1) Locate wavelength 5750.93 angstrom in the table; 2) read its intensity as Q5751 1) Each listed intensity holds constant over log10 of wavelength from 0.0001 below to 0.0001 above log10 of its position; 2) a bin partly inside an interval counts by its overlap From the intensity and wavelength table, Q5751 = 4.01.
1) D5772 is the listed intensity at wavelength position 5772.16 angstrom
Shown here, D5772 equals 3.87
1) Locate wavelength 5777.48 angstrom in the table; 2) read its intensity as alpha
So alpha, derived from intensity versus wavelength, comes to 4.26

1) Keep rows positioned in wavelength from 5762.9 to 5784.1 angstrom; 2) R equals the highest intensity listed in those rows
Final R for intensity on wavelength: 4.65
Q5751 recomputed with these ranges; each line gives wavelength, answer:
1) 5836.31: 3.85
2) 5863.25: 3.91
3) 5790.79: 4.08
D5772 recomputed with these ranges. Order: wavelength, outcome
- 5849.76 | 3.8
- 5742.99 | 3.93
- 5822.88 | 4.14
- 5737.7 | 4.25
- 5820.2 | 4.15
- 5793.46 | 3.88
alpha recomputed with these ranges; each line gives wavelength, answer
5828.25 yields 4.46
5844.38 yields 3.87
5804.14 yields 4.27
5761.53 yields 4.33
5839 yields 3.81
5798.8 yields 3.95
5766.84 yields 4.08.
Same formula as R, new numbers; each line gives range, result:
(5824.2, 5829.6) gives 4.46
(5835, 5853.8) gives 3.87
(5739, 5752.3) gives 4.71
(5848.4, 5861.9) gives 4.42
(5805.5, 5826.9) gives 4.66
